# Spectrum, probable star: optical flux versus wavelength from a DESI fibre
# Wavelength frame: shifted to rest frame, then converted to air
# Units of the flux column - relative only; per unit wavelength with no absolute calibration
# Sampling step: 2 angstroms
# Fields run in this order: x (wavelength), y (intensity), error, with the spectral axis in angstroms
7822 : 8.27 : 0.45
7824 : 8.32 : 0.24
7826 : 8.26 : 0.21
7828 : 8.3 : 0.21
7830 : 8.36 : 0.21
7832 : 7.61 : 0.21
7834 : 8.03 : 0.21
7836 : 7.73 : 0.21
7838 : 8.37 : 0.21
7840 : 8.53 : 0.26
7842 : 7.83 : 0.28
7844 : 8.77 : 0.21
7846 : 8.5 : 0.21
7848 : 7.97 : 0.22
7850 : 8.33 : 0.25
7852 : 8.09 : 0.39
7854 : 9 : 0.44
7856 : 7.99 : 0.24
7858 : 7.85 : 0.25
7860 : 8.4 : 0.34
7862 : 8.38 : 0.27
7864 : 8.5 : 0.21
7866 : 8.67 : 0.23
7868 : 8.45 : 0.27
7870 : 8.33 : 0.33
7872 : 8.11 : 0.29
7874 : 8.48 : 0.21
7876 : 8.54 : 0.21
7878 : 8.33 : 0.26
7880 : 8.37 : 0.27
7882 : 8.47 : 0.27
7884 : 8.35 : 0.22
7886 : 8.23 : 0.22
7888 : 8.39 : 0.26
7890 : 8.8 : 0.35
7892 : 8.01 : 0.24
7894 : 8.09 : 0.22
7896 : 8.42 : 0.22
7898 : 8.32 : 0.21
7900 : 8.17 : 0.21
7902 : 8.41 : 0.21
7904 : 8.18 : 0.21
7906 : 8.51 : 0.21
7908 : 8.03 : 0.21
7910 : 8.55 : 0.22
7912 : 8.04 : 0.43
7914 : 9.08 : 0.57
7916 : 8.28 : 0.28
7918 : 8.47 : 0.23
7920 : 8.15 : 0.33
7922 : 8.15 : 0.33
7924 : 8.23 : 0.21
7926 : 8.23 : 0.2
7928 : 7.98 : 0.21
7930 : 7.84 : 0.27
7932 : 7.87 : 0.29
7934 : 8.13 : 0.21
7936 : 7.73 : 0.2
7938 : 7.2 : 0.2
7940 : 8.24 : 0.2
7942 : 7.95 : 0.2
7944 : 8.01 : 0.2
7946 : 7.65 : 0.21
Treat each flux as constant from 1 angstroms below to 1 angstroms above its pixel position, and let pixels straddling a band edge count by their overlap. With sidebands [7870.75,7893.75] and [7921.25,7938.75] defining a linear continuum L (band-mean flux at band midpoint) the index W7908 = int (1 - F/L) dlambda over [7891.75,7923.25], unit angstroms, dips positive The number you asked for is -0.7 angstroms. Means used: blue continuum 8.36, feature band 8.31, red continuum 7.94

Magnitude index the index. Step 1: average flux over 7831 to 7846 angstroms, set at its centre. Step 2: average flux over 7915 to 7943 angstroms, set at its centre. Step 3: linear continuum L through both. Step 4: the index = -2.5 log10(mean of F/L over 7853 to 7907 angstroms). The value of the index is -0.04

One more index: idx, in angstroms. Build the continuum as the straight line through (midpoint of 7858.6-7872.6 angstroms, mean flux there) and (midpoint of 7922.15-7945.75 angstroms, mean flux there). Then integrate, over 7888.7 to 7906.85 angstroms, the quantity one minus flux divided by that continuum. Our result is -0.31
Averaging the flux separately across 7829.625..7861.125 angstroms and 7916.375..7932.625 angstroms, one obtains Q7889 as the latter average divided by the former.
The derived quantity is 1.0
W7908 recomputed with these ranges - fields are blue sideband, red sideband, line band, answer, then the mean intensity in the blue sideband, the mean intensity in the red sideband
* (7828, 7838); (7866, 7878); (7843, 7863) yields -0.3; 8.01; 8.4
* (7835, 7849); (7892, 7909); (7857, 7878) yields -0.3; 8.24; 8.25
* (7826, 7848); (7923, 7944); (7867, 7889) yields -0.8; 8.2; 7.94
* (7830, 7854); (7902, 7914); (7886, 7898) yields 0.0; 8.2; 8.34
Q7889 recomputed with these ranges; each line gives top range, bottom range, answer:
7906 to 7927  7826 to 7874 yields 1.01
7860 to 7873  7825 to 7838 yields 1.04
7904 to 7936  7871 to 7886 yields 0.98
